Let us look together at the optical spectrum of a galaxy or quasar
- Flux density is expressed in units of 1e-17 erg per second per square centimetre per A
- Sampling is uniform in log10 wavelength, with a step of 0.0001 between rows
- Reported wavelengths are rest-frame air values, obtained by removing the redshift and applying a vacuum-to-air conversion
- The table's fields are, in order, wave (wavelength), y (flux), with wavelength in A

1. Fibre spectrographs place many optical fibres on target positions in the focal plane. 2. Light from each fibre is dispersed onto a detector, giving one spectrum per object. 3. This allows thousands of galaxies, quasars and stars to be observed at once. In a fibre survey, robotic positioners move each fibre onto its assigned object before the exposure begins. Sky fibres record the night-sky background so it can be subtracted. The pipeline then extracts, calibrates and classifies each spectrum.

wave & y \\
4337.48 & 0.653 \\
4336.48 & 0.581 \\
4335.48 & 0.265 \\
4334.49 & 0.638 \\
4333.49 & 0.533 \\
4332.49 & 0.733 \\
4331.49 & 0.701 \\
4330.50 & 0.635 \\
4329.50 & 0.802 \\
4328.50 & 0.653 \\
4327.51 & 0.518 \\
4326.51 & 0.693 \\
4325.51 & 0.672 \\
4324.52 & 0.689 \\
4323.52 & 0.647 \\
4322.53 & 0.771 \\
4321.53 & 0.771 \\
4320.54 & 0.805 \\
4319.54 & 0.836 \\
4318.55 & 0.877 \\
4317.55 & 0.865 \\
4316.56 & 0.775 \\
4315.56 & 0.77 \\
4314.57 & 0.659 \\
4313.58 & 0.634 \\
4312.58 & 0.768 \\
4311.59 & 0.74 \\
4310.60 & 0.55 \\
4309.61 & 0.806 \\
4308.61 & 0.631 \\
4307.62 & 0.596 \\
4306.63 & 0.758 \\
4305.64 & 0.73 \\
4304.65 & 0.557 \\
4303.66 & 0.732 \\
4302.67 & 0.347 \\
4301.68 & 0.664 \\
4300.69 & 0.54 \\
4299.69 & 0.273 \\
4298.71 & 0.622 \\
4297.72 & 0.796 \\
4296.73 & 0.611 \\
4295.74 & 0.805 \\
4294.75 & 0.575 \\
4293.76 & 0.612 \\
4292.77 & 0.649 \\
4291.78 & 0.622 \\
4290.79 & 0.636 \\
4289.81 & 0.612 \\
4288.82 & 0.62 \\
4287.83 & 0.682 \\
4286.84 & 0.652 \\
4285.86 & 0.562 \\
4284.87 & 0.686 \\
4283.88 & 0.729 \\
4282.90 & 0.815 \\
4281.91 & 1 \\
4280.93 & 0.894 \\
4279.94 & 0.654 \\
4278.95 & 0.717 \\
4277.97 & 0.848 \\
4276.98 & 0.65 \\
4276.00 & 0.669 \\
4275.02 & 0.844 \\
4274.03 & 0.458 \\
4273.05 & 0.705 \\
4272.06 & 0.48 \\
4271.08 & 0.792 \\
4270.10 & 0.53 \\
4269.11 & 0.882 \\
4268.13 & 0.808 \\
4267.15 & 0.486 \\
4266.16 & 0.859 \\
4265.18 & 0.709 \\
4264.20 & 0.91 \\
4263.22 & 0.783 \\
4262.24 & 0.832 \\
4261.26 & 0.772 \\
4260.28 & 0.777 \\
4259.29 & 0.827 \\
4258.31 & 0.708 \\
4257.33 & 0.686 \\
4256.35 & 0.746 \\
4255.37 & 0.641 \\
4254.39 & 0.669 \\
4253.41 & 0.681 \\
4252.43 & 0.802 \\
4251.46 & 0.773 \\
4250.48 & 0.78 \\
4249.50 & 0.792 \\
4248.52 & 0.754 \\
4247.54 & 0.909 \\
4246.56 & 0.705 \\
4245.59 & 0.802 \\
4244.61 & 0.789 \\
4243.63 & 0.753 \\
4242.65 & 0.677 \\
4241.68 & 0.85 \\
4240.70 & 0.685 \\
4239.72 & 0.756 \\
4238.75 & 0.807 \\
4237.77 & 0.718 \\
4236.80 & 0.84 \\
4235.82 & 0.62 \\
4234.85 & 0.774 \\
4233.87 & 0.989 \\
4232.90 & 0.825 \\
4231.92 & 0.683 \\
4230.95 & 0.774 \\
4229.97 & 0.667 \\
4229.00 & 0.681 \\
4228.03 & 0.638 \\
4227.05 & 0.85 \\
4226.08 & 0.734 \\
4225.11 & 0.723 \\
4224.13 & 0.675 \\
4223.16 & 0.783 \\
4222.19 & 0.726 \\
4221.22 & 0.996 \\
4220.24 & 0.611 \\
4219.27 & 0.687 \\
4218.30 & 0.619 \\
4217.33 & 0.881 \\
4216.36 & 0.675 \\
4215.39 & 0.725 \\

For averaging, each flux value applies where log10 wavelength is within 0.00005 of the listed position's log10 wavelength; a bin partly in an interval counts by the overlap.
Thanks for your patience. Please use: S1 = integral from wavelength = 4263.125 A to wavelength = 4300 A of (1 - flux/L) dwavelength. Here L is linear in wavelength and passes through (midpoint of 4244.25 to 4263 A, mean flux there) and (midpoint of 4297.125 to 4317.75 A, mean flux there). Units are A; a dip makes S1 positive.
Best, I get 0.8 A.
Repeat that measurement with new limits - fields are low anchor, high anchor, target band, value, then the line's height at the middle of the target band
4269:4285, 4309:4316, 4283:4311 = 3.1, 0.712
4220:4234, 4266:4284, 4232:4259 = -0.6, 0.742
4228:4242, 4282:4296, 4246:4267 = -1.2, 0.721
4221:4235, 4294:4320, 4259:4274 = -0.3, 0.719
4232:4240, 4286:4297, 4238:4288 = -1.8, 0.716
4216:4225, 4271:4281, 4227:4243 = -0.6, 0.726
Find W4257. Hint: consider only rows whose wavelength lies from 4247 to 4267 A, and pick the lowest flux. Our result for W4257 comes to 0.641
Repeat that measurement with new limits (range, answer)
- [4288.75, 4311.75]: 0.273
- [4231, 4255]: 0.62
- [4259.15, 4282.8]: 0.458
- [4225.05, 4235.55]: 0.638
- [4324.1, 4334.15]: 0.518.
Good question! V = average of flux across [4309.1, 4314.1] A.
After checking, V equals 0.699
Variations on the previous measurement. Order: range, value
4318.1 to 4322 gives 0.823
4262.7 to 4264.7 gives 0.848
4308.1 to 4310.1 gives 0.715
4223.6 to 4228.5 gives 0.724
